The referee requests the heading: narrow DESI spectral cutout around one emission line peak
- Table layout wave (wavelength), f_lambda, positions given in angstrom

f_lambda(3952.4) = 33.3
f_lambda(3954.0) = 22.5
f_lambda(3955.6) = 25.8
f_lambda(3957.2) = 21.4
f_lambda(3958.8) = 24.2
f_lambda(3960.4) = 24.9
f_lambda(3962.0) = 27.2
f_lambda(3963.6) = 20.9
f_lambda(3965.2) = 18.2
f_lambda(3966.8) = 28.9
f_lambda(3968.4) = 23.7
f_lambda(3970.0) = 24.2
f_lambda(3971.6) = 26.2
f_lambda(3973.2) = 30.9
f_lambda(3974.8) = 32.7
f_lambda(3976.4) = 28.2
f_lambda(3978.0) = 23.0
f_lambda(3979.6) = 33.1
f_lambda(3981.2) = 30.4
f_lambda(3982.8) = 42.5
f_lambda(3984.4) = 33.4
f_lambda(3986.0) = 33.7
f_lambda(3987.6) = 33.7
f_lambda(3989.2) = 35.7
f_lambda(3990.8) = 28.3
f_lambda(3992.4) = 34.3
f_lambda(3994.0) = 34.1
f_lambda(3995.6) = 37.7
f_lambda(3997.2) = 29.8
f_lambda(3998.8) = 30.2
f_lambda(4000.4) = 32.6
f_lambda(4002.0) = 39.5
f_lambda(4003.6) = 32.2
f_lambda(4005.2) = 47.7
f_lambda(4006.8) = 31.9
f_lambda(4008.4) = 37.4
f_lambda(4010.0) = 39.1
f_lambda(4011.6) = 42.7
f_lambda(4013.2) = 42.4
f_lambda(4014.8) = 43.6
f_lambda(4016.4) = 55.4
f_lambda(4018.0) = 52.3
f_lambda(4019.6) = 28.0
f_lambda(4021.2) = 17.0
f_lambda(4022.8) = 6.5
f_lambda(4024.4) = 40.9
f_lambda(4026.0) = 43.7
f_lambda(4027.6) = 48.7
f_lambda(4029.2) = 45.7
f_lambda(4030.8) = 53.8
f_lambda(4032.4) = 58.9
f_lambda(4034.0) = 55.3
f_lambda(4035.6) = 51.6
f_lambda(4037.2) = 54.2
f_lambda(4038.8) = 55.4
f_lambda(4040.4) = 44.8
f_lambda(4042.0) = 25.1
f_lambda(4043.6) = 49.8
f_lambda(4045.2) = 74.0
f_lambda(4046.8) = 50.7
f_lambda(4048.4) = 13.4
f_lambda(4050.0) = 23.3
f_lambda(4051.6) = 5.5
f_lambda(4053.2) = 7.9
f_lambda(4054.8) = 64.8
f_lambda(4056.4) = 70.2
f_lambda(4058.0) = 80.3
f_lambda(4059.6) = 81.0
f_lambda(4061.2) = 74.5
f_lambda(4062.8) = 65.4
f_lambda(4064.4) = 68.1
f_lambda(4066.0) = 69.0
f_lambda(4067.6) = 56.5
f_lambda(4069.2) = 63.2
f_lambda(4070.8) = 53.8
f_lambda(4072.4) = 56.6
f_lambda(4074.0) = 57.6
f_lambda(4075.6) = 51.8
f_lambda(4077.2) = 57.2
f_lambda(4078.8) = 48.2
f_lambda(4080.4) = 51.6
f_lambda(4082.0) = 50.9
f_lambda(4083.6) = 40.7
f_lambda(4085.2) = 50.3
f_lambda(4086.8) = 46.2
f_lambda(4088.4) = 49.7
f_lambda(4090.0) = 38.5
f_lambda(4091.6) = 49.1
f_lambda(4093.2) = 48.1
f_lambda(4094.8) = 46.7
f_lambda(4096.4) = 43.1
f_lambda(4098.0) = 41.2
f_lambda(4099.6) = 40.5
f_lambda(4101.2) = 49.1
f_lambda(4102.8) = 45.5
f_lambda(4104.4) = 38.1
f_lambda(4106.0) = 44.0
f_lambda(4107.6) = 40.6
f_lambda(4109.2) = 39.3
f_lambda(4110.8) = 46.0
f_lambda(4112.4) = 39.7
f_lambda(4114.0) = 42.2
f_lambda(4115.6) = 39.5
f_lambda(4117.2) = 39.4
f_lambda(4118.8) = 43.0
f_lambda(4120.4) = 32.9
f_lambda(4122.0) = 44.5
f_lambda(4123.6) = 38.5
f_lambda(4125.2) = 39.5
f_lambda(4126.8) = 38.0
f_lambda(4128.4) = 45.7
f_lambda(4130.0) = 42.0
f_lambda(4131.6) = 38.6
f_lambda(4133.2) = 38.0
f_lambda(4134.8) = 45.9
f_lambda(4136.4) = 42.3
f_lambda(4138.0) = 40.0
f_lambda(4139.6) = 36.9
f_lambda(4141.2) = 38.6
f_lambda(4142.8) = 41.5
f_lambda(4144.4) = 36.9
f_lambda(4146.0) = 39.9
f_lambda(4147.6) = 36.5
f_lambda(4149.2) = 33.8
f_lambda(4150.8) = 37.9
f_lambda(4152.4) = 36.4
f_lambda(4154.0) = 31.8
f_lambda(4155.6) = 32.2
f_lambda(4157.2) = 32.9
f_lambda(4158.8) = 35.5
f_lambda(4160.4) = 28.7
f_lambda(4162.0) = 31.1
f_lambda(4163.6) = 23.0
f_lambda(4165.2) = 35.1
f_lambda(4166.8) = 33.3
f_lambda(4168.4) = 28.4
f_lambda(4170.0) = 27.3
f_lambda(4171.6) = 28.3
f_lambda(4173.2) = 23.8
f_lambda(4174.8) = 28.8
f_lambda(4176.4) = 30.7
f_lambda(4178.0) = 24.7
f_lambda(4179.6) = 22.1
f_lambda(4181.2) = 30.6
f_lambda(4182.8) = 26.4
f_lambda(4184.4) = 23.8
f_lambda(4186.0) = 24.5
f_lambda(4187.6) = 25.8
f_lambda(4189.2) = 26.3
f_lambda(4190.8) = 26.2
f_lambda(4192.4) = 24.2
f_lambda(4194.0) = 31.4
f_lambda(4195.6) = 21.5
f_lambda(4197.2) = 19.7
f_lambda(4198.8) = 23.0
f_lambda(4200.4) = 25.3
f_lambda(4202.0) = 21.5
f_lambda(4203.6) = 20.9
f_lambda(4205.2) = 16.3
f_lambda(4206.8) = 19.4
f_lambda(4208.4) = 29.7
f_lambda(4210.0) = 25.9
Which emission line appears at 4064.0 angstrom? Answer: Ly-alpha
